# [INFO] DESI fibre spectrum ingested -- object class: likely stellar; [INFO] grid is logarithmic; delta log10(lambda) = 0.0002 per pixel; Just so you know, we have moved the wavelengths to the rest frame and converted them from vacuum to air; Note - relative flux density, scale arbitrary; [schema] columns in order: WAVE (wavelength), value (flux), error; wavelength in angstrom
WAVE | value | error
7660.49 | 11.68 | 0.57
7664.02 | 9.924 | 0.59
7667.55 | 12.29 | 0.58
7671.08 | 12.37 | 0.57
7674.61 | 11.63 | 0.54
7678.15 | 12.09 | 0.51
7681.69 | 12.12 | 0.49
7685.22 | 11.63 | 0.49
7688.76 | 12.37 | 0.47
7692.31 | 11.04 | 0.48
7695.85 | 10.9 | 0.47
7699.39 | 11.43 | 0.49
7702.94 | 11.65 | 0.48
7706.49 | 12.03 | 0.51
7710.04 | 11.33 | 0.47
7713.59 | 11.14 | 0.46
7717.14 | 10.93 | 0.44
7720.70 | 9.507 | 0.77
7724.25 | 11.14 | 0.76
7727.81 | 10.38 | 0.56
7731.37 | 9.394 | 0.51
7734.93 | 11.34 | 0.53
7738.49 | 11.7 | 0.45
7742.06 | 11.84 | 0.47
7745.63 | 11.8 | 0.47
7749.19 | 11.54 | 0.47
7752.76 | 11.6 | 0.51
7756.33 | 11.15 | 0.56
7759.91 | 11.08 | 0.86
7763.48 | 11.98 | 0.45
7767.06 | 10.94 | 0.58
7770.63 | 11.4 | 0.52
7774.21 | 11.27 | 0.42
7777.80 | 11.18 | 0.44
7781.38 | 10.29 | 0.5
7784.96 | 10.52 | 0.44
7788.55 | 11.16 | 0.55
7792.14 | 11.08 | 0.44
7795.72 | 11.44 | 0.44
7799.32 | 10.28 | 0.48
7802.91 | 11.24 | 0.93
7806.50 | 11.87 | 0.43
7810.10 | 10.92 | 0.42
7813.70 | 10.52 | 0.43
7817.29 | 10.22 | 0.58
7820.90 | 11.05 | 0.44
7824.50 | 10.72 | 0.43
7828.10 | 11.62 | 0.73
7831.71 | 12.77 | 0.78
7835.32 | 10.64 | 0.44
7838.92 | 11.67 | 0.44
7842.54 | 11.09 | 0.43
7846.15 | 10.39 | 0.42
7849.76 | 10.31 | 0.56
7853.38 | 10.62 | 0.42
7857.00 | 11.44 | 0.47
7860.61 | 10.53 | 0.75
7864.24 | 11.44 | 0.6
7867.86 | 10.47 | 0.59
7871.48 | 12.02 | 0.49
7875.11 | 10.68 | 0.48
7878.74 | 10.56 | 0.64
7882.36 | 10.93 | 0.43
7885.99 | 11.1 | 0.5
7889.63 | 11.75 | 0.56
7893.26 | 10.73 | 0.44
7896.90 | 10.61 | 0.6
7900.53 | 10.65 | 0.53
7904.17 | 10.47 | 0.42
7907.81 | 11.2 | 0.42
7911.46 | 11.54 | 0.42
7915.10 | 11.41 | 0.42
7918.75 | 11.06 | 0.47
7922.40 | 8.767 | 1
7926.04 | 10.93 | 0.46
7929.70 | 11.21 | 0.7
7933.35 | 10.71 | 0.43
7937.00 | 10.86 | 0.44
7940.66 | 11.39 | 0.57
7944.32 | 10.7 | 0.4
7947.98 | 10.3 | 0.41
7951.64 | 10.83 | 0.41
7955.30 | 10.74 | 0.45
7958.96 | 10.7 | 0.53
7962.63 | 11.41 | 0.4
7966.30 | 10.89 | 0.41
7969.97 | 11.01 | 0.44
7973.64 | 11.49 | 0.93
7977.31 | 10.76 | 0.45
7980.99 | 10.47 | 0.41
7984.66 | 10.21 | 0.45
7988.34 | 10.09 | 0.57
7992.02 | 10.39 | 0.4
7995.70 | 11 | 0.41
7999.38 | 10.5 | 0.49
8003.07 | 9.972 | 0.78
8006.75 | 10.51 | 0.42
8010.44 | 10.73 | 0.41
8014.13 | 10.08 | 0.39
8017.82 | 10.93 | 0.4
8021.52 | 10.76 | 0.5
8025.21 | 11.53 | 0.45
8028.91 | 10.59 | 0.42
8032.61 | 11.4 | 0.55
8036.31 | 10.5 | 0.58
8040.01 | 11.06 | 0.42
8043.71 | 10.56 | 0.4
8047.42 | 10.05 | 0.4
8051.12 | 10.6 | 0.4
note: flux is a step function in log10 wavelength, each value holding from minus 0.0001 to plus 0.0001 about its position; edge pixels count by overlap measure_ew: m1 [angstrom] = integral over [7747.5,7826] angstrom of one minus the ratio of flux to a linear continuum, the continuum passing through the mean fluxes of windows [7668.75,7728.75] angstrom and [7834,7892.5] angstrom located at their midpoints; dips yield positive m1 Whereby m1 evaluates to 0.8 angstrom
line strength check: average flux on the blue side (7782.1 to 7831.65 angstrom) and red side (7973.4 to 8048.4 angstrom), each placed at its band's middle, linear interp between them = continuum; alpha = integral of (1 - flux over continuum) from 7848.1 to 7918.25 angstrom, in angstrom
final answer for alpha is -0.6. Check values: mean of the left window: 11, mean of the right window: 10.6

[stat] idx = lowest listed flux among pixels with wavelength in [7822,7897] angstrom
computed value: 10.31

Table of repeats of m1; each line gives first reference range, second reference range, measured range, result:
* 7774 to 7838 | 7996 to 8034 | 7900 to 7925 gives 0.3 angstrom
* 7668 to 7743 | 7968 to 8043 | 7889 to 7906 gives 0.2 angstrom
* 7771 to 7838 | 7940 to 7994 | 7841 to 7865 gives 0.4 angstrom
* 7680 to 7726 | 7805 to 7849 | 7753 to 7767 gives -0.2 angstrom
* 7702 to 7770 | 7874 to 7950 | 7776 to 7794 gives 0.4 angstrom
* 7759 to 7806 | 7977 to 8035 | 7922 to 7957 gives 0.1 angstrom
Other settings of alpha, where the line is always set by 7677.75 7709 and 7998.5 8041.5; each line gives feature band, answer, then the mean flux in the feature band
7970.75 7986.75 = 0.14 angstrom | 10.7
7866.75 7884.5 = 0.29 angstrom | 11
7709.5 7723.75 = 1.09 angstrom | 10.7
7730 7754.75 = 0.38 angstrom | 11.3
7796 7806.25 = 0.29 angstrom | 11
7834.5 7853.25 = 0.70 angstrom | 10.8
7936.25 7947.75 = 0.05 angstrom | 10.9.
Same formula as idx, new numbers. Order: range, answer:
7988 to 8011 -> 9.972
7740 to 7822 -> 10.22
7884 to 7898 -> 10.61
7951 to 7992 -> 10.09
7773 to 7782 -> 10.29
